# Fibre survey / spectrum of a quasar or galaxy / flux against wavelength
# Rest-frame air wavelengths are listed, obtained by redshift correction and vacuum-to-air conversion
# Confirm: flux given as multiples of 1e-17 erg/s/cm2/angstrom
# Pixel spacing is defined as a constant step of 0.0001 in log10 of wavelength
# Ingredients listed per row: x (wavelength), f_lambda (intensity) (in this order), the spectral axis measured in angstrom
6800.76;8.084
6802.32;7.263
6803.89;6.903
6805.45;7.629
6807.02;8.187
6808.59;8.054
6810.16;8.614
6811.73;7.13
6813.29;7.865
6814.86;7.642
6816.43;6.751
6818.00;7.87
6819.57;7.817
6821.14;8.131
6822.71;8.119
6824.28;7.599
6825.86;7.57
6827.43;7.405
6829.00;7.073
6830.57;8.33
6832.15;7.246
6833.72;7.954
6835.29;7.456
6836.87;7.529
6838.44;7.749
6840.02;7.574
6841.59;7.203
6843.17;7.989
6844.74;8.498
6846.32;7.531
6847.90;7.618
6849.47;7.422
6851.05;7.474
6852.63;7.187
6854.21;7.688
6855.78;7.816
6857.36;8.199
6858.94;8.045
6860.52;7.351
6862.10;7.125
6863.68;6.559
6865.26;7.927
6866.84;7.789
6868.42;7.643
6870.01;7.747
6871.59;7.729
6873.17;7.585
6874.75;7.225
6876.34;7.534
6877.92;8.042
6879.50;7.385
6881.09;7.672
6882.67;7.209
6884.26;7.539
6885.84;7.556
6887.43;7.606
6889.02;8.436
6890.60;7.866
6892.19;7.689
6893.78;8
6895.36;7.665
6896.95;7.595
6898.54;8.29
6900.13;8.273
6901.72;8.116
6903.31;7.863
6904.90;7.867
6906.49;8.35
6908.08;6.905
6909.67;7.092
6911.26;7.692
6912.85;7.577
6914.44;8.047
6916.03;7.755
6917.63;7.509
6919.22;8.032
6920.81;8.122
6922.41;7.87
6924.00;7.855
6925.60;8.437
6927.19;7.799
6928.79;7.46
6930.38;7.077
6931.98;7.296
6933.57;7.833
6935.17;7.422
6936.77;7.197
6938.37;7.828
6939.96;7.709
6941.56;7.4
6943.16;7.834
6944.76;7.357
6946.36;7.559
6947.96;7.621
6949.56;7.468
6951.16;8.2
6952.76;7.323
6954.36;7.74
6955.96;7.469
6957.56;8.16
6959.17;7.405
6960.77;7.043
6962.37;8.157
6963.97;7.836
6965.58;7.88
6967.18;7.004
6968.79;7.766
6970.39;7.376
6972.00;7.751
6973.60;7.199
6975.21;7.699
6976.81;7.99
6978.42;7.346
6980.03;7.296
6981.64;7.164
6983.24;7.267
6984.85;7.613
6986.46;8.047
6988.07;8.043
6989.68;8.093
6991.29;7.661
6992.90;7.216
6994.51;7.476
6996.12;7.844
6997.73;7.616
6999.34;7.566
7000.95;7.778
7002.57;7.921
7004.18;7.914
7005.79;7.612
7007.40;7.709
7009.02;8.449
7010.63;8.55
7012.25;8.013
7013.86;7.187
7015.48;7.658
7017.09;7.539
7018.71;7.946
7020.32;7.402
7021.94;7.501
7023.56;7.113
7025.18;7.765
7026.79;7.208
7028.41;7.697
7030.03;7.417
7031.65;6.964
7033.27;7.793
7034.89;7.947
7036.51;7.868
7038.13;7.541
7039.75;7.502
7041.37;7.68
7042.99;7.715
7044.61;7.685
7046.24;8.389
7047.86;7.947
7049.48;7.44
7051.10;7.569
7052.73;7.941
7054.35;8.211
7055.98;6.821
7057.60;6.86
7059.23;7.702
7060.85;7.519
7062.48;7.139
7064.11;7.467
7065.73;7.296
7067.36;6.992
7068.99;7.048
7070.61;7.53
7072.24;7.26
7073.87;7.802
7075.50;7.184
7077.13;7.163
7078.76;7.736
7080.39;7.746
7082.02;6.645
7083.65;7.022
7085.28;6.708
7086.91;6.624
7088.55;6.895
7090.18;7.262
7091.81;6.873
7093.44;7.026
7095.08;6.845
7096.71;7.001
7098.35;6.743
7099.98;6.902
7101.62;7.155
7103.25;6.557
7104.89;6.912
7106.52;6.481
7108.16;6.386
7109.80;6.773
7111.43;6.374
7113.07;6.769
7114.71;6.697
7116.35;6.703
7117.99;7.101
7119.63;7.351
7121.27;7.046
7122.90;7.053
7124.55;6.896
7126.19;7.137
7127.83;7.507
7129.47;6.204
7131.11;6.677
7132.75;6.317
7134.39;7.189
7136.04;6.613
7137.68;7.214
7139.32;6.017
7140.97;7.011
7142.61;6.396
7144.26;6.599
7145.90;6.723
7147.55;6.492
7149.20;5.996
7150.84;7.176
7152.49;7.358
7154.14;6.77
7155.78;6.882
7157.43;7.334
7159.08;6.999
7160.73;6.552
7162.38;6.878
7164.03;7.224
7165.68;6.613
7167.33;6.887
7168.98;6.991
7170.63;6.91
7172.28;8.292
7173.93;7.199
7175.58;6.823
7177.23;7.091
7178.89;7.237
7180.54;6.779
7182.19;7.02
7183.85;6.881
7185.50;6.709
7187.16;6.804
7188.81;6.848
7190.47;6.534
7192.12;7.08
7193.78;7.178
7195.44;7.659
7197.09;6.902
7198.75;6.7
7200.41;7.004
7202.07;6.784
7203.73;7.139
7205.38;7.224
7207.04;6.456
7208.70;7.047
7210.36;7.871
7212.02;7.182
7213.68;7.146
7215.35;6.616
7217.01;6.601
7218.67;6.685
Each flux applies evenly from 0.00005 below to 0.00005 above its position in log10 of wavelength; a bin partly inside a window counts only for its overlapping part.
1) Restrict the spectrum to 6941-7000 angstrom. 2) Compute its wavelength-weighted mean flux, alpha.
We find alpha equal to 7.61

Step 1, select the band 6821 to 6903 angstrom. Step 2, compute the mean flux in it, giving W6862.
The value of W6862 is 7.68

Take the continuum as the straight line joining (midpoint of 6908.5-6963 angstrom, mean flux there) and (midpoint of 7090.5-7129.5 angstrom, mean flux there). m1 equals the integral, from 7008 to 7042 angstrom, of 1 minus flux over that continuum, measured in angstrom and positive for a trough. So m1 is -1.9 angstrom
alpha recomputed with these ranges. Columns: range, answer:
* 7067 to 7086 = 7.25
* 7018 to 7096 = 7.4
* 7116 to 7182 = 6.91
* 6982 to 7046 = 7.68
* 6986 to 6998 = 7.75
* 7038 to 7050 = 7.76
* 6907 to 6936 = 7.66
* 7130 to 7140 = 6.67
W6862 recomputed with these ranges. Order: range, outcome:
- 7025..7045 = 7.59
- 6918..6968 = 7.66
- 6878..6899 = 7.73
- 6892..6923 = 7.82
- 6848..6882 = 7.58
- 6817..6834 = 7.72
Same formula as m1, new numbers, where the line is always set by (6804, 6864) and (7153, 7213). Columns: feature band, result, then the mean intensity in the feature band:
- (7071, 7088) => 0.0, 7.19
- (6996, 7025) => -1.6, 7.74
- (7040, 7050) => -0.7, 7.8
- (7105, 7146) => 2.0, 6.77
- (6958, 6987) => -0.6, 7.55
